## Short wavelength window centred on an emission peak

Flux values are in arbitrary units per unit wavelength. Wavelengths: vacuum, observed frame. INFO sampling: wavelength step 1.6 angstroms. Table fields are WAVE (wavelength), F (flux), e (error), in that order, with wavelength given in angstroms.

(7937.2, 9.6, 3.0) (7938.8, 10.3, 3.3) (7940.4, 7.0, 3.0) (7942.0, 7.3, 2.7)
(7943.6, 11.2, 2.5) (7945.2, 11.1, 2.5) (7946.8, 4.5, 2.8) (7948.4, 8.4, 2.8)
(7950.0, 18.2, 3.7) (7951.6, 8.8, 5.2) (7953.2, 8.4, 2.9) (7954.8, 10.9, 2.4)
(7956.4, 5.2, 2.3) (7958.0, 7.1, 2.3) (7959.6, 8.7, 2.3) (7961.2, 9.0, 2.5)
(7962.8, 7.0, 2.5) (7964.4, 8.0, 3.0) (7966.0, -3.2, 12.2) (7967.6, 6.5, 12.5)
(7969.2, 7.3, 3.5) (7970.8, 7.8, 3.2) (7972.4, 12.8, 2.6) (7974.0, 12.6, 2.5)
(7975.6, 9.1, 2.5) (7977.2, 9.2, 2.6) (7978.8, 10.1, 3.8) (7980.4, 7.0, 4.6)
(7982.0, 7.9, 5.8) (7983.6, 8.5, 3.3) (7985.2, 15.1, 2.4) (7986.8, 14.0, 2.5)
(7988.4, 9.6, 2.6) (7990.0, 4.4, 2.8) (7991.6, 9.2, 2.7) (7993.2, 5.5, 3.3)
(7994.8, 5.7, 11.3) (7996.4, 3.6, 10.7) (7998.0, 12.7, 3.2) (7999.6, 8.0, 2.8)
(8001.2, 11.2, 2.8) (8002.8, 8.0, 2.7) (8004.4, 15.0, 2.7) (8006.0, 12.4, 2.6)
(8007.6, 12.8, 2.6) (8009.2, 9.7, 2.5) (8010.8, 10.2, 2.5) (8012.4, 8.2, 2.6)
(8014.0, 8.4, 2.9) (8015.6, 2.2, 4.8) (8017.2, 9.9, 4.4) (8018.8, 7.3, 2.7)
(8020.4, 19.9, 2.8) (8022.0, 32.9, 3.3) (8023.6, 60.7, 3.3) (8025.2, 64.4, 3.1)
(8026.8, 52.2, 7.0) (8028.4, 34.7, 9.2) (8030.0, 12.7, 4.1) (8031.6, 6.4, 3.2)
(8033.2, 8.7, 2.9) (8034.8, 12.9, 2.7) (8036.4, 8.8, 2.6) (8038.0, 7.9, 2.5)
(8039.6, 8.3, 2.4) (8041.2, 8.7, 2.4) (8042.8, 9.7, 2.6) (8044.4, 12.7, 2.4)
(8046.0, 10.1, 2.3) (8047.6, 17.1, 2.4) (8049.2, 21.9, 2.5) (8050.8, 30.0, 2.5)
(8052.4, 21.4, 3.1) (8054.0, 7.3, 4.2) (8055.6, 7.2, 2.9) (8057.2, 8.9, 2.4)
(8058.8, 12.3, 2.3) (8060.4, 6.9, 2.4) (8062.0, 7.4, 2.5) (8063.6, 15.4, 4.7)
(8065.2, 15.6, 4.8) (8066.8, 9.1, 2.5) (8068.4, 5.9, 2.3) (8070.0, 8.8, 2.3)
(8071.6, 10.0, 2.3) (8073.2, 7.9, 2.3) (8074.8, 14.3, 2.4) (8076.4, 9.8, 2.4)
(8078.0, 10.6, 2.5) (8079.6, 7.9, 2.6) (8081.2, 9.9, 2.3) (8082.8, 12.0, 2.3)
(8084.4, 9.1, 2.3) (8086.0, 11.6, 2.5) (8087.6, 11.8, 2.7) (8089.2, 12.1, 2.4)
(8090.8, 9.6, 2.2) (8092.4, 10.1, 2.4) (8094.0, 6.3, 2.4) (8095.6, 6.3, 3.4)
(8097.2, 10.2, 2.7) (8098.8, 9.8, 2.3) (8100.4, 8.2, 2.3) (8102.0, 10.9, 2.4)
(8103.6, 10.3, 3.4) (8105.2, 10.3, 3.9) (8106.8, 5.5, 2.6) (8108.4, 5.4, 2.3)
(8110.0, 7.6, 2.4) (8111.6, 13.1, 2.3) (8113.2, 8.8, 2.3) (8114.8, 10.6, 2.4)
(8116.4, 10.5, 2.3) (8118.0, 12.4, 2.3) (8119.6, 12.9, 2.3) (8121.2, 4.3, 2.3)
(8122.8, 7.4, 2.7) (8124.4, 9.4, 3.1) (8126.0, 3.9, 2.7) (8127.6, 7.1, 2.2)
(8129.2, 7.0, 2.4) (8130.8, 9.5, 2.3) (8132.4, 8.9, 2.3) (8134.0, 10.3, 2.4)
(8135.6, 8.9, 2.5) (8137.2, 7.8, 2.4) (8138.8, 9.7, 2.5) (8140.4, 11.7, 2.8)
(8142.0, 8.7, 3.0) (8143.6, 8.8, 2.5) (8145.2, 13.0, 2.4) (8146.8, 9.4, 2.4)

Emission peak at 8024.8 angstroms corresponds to H-alpha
